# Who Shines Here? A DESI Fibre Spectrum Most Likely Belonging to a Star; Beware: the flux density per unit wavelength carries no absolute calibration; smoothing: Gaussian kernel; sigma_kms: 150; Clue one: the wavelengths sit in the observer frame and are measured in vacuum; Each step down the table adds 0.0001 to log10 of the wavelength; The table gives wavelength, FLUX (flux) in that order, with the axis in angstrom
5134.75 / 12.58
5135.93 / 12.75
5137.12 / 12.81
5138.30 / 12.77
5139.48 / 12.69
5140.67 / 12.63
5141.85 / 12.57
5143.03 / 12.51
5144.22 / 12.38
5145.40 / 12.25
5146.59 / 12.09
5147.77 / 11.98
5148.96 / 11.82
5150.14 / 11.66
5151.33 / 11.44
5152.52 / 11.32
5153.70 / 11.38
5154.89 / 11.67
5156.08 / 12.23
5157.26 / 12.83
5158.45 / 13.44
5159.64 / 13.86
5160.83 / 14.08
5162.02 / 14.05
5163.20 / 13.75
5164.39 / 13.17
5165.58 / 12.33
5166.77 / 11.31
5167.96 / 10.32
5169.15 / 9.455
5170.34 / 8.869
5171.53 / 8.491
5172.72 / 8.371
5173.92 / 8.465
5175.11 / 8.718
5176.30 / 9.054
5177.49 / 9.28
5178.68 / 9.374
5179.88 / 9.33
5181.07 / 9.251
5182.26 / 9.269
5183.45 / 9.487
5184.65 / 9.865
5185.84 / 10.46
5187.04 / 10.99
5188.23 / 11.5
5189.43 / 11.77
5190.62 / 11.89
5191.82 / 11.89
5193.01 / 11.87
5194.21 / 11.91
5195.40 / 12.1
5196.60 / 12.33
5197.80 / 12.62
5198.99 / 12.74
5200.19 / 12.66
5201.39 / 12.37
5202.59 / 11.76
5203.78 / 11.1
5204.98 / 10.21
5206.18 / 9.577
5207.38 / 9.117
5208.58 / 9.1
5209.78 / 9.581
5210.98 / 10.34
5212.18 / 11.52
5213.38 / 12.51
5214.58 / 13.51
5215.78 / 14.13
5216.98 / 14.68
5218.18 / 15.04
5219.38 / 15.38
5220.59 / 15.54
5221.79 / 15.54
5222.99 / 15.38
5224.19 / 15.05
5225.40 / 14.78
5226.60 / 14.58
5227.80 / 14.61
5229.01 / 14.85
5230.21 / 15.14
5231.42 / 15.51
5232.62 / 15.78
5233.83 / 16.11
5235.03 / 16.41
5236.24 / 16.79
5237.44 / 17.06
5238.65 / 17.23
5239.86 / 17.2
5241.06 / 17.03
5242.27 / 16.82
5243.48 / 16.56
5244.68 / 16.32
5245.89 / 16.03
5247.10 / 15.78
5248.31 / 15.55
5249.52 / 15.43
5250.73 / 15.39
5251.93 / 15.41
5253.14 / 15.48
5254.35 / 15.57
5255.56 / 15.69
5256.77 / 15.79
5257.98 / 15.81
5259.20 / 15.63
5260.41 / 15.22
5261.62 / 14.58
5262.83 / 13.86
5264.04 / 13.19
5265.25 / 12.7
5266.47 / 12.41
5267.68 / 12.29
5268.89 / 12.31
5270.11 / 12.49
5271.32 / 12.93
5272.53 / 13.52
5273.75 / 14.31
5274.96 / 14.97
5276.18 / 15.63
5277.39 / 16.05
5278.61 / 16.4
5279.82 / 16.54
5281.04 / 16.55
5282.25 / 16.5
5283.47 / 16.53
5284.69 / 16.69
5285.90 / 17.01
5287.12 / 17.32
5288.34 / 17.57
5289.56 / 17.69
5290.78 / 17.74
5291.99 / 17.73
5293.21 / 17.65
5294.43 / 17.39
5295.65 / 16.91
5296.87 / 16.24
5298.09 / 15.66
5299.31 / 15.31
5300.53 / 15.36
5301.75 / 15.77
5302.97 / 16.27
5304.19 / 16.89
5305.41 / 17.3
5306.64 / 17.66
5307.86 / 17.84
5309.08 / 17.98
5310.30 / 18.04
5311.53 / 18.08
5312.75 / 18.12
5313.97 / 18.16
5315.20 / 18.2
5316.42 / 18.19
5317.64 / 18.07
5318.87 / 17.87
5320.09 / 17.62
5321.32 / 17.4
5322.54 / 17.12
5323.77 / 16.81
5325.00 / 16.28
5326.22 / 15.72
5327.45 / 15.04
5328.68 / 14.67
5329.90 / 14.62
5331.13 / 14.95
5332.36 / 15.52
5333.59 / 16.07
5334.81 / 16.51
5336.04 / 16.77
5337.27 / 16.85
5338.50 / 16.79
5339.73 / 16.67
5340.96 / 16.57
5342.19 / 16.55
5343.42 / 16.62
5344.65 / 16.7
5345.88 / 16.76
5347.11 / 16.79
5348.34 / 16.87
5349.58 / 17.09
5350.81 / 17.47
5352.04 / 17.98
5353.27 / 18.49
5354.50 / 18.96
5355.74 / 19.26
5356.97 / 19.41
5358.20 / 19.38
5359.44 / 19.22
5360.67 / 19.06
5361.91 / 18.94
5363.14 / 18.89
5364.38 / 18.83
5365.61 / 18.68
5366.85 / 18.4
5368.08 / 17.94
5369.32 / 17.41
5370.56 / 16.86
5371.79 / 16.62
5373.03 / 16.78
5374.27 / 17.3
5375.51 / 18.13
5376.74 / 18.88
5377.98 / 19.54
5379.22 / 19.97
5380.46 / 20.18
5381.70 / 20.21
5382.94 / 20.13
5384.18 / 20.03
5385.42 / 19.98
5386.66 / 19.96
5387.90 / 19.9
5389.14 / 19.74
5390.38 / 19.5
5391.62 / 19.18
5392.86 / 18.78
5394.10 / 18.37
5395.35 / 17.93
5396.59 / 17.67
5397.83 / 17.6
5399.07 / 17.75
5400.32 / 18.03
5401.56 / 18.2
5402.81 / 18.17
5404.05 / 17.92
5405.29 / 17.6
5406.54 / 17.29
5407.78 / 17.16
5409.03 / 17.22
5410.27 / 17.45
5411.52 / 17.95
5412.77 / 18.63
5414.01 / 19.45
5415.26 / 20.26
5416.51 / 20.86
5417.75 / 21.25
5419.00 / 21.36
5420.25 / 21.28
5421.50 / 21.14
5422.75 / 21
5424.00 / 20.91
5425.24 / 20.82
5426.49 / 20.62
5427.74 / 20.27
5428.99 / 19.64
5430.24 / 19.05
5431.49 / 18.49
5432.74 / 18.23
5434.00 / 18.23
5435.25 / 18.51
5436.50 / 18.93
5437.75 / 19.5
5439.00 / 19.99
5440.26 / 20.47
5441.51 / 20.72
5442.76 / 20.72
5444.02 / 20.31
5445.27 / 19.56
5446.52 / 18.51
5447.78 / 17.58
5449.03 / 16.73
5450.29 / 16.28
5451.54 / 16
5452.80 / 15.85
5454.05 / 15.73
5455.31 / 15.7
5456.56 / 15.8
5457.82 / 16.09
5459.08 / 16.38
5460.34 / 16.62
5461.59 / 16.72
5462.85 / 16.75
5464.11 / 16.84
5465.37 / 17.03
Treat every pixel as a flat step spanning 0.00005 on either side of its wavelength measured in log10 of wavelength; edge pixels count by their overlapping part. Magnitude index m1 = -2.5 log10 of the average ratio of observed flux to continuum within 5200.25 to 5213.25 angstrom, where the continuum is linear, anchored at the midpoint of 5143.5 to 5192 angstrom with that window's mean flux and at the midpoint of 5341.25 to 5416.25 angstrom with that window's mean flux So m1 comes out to 0.17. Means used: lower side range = 11.1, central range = 10.6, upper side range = 18.4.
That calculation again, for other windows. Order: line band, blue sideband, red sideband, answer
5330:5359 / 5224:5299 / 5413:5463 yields 0.00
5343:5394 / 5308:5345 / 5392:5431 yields -0.04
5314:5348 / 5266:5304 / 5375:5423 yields 0.03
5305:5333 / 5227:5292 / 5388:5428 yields 0.00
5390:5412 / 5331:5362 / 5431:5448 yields 0.03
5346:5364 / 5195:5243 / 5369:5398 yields -0.02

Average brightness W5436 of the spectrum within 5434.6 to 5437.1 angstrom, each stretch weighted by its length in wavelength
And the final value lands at 18.7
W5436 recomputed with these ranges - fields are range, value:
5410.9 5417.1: 19.4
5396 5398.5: 17.7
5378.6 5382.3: 20.1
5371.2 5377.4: 17.6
